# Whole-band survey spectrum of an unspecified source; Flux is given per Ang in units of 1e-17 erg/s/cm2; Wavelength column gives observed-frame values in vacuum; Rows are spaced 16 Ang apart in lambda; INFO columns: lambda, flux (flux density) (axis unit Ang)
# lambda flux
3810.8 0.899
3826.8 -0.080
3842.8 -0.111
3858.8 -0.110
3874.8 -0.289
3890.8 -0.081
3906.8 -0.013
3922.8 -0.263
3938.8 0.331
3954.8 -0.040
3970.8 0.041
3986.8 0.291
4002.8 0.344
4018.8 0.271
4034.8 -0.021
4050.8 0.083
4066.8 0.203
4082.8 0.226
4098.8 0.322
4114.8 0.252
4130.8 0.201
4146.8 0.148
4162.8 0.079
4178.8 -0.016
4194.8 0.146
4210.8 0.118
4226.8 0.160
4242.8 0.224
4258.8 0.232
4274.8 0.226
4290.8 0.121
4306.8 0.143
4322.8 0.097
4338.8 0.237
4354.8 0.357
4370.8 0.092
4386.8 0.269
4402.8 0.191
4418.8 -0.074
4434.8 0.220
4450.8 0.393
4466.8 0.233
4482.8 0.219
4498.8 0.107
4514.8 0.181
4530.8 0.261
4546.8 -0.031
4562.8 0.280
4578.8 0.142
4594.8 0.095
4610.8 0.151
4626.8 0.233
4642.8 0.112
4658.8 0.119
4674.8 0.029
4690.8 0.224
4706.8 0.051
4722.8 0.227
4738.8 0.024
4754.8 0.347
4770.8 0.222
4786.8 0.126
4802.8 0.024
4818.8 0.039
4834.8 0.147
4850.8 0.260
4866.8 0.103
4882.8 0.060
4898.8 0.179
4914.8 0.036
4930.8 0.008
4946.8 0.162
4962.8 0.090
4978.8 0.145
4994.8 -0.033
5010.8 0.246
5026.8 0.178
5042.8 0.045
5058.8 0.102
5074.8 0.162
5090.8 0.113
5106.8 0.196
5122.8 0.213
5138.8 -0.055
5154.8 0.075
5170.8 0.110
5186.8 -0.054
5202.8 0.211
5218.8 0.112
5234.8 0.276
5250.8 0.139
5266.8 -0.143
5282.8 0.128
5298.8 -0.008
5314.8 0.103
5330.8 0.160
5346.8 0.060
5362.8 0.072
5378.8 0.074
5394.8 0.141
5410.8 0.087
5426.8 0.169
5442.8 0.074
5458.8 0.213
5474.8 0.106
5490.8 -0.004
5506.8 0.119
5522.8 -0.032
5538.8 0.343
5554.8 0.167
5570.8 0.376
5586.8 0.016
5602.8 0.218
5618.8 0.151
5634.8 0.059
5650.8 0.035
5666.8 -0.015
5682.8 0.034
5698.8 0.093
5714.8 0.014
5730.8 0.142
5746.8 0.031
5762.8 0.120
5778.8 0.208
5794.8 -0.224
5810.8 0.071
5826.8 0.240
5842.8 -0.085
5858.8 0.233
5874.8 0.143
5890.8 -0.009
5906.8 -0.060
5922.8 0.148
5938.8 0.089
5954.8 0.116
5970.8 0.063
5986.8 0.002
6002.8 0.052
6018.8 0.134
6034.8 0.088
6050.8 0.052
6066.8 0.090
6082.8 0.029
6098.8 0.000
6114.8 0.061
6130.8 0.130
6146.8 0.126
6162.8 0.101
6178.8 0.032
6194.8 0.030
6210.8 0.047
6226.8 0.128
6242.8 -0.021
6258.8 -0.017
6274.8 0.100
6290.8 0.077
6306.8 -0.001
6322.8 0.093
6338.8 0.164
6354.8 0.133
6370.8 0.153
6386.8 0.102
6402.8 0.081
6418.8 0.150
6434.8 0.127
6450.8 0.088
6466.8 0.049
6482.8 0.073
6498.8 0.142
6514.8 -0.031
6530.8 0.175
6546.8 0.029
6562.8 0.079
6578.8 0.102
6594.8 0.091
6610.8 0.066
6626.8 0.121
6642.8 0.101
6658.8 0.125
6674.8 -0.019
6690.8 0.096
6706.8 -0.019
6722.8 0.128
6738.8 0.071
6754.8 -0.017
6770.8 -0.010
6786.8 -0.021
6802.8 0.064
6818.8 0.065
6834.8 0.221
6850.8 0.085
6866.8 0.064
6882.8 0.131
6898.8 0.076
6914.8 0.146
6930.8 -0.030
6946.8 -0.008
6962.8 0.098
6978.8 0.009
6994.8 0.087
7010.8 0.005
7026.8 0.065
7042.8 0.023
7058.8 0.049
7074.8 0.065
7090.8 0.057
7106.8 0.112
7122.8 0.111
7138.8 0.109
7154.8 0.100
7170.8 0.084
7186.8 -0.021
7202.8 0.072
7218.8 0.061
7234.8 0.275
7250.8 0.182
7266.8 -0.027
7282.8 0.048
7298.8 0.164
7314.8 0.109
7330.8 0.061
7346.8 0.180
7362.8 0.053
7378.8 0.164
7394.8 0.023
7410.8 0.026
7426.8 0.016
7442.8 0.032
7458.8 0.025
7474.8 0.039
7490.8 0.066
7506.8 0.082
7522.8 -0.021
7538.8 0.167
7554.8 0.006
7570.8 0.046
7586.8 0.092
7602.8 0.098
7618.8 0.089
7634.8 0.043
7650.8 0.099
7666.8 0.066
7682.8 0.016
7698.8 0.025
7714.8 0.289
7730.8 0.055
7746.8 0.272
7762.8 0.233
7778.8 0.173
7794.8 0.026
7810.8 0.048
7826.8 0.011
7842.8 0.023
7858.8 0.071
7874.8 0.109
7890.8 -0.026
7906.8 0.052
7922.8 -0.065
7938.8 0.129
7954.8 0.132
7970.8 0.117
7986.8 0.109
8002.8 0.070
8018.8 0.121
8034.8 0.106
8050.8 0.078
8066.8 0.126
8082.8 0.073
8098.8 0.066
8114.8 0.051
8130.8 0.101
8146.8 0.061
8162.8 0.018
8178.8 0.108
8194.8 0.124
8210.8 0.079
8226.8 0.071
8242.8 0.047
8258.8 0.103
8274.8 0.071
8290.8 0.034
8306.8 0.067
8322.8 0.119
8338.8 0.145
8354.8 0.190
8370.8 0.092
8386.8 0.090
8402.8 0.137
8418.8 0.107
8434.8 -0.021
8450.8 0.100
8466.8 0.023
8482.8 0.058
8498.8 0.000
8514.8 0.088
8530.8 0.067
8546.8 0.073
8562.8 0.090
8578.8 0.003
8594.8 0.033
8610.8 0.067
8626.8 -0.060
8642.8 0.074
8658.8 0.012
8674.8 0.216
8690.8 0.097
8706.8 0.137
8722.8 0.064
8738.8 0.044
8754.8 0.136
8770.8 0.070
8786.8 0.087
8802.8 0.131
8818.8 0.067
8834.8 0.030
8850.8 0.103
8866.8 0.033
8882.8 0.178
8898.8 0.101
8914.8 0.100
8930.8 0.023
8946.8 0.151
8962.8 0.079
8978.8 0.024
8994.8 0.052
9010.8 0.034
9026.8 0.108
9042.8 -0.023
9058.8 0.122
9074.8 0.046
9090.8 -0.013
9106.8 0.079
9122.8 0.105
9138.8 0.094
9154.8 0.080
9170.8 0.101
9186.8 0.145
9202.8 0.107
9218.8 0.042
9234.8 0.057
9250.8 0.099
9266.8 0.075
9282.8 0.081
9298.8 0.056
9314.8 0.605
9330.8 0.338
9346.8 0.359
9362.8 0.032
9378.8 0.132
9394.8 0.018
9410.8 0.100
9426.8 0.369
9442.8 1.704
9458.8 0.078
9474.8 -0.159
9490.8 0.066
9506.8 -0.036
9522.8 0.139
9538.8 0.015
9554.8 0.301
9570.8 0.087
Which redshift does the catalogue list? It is 1.080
